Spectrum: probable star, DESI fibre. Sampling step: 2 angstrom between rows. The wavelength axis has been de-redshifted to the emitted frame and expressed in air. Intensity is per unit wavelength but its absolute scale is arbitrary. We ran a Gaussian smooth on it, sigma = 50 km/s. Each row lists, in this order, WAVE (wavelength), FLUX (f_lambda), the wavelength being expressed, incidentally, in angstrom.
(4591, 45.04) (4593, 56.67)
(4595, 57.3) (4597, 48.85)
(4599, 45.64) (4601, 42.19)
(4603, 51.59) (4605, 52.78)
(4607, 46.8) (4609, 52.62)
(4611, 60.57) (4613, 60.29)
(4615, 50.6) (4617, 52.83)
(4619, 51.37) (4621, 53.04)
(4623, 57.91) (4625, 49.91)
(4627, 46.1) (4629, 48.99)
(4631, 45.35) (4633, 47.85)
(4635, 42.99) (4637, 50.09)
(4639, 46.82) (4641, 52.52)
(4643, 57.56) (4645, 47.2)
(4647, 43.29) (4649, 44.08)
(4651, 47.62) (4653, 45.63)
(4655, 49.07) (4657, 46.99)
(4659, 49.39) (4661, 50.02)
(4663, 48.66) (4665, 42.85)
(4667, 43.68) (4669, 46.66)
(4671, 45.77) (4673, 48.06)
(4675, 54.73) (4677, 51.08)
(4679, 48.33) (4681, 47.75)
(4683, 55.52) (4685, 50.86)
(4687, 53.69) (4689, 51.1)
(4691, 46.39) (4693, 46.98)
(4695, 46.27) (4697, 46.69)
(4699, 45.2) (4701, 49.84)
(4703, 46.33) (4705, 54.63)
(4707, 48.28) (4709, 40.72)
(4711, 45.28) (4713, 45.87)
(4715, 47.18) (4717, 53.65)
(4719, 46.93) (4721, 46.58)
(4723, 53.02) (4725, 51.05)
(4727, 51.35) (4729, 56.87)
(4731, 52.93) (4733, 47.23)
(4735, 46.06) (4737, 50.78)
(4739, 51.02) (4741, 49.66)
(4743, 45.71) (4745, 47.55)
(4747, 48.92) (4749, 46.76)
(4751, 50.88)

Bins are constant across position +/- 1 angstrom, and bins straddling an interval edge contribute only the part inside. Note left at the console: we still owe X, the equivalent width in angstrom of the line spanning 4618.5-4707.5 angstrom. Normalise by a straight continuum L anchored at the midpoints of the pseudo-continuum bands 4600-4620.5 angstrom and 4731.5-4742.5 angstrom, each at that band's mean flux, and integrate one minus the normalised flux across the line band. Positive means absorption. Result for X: 3.7 angstrom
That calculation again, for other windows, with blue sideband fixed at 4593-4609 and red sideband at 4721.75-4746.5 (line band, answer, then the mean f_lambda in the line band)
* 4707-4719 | 0.8 angstrom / 46.7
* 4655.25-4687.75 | 0.7 angstrom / 49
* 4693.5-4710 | 1.0 angstrom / 47.2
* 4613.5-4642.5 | 0.0 angstrom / 50.1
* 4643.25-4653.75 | 0.8 angstrom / 46.4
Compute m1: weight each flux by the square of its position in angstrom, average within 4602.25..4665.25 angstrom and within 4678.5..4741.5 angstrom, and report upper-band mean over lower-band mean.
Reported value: 1.0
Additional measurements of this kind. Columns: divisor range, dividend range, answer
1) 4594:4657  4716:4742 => 1.06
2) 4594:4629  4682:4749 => 0.99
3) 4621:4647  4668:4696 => 1.02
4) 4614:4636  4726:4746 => 1.05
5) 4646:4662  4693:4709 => 1.03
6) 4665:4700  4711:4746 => 1.04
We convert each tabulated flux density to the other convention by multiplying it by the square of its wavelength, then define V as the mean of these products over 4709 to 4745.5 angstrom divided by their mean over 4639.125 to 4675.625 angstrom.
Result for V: 1.1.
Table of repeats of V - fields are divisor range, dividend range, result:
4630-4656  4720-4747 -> 1.09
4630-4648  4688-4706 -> 1.02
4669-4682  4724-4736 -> 1.06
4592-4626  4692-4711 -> 0.94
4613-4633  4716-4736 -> 1.04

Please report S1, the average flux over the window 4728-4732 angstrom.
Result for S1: 54.9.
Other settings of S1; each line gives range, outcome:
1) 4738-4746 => 48.5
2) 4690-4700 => 46.3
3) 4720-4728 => 50.5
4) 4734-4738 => 48.4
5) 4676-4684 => 50.7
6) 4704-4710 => 47.9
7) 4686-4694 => 49.5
